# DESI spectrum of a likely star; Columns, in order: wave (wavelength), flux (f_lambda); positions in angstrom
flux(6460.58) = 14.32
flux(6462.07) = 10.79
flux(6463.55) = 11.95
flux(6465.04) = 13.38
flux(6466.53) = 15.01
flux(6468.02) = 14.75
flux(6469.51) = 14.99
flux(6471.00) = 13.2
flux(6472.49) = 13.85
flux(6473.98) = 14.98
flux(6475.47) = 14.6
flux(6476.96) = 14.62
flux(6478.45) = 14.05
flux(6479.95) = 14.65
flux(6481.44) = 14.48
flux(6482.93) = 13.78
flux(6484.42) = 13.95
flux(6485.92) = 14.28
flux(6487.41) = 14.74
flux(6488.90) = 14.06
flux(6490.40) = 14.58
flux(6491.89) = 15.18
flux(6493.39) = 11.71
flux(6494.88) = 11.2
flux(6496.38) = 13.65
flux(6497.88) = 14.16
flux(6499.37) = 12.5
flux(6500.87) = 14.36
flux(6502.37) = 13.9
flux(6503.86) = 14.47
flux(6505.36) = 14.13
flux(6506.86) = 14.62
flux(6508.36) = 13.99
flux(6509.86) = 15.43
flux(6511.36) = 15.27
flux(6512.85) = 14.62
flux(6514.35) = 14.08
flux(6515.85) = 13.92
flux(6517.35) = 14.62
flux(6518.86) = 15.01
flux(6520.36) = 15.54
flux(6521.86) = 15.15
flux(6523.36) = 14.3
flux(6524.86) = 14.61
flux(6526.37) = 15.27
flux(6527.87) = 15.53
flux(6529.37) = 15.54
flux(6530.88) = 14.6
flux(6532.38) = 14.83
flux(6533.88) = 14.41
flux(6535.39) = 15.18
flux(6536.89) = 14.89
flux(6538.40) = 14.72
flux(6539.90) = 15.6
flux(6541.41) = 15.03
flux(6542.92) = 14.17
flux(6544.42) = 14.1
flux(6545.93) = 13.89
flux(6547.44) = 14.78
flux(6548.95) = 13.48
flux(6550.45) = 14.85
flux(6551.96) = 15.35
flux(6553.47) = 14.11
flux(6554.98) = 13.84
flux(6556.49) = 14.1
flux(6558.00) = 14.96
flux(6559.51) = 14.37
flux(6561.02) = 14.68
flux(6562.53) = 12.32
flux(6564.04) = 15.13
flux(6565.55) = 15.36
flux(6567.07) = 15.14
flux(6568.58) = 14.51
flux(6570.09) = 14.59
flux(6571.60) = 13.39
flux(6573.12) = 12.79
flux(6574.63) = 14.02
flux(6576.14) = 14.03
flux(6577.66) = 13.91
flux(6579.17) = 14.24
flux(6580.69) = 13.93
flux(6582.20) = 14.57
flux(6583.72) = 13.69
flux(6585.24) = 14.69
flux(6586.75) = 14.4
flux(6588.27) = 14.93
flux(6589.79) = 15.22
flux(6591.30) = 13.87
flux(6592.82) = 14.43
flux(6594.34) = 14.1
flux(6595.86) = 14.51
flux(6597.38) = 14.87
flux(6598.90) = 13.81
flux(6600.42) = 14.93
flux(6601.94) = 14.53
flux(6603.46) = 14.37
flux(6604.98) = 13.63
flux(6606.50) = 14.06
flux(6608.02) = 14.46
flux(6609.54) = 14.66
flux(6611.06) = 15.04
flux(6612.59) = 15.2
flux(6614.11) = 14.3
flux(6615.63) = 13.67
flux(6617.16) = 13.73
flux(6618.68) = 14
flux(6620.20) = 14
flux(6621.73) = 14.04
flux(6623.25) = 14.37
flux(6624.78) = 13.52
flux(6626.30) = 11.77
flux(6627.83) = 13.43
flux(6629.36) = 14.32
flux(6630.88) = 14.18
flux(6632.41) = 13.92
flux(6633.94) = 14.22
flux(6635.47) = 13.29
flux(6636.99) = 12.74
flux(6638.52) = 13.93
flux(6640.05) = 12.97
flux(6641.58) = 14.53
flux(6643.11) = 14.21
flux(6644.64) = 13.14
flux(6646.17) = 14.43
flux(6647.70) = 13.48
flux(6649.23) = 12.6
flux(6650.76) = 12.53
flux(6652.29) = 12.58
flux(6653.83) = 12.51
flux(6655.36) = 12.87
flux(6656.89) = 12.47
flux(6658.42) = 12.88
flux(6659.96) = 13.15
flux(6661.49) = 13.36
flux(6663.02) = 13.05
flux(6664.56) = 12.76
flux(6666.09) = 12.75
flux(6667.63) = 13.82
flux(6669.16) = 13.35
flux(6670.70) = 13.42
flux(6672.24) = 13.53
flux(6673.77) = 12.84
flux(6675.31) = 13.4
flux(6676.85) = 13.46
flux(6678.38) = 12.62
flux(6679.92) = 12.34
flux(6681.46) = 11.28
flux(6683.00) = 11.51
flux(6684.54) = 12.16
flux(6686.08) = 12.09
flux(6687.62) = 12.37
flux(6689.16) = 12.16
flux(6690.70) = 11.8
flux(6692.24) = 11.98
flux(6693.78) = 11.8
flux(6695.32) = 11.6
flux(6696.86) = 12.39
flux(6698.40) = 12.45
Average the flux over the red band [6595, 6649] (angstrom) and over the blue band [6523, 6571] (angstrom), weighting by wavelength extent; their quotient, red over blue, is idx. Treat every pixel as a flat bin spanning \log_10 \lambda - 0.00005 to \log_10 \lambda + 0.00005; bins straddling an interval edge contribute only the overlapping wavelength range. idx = 0.96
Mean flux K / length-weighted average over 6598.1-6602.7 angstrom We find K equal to 14.4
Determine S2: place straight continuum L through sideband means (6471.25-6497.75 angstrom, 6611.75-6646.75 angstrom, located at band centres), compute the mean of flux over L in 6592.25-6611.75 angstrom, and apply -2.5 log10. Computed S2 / -0.04 mag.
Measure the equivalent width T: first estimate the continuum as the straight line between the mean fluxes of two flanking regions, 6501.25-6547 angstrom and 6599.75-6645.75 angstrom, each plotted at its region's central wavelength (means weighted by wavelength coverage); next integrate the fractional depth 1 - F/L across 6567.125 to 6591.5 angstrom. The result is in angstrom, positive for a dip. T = 0.2 angstrom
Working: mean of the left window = 14.7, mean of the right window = 14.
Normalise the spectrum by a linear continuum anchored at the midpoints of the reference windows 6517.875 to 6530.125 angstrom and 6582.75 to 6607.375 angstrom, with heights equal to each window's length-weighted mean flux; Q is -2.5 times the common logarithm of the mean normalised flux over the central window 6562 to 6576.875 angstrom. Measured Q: 0.04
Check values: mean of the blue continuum 15.1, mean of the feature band 14.2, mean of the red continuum 14.4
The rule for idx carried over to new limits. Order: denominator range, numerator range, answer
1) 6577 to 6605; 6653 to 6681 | 0.91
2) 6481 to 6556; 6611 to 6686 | 0.92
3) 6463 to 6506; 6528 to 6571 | 1.04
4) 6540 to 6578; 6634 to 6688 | 0.91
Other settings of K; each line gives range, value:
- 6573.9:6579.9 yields 14.1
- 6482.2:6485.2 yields 13.9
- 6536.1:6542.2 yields 15.1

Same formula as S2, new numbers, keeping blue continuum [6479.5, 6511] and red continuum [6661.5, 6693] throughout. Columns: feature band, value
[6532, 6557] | -0.070 mag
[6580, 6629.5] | -0.081 mag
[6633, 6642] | -0.052 mag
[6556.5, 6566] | -0.071 mag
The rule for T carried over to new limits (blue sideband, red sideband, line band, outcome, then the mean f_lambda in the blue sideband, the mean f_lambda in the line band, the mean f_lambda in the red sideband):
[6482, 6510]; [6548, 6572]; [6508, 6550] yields -1.7 angstrom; 13.9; 14.7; 14.4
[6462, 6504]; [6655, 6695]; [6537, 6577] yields -2.8 angstrom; 13.9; 14.4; 12.6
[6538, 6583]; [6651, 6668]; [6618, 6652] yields -0.9 angstrom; 14.3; 13.6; 12.9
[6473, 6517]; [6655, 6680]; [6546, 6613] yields -3.6 angstrom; 14.1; 14.4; 13.1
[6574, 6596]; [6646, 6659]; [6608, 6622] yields -0.7 angstrom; 14.3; 14.3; 12.9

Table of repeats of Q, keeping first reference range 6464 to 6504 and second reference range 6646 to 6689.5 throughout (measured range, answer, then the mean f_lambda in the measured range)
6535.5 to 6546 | -0.082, 14.7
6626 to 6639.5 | -0.045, 13.6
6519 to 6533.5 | -0.098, 15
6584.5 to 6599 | -0.094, 14.5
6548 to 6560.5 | -0.066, 14.4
